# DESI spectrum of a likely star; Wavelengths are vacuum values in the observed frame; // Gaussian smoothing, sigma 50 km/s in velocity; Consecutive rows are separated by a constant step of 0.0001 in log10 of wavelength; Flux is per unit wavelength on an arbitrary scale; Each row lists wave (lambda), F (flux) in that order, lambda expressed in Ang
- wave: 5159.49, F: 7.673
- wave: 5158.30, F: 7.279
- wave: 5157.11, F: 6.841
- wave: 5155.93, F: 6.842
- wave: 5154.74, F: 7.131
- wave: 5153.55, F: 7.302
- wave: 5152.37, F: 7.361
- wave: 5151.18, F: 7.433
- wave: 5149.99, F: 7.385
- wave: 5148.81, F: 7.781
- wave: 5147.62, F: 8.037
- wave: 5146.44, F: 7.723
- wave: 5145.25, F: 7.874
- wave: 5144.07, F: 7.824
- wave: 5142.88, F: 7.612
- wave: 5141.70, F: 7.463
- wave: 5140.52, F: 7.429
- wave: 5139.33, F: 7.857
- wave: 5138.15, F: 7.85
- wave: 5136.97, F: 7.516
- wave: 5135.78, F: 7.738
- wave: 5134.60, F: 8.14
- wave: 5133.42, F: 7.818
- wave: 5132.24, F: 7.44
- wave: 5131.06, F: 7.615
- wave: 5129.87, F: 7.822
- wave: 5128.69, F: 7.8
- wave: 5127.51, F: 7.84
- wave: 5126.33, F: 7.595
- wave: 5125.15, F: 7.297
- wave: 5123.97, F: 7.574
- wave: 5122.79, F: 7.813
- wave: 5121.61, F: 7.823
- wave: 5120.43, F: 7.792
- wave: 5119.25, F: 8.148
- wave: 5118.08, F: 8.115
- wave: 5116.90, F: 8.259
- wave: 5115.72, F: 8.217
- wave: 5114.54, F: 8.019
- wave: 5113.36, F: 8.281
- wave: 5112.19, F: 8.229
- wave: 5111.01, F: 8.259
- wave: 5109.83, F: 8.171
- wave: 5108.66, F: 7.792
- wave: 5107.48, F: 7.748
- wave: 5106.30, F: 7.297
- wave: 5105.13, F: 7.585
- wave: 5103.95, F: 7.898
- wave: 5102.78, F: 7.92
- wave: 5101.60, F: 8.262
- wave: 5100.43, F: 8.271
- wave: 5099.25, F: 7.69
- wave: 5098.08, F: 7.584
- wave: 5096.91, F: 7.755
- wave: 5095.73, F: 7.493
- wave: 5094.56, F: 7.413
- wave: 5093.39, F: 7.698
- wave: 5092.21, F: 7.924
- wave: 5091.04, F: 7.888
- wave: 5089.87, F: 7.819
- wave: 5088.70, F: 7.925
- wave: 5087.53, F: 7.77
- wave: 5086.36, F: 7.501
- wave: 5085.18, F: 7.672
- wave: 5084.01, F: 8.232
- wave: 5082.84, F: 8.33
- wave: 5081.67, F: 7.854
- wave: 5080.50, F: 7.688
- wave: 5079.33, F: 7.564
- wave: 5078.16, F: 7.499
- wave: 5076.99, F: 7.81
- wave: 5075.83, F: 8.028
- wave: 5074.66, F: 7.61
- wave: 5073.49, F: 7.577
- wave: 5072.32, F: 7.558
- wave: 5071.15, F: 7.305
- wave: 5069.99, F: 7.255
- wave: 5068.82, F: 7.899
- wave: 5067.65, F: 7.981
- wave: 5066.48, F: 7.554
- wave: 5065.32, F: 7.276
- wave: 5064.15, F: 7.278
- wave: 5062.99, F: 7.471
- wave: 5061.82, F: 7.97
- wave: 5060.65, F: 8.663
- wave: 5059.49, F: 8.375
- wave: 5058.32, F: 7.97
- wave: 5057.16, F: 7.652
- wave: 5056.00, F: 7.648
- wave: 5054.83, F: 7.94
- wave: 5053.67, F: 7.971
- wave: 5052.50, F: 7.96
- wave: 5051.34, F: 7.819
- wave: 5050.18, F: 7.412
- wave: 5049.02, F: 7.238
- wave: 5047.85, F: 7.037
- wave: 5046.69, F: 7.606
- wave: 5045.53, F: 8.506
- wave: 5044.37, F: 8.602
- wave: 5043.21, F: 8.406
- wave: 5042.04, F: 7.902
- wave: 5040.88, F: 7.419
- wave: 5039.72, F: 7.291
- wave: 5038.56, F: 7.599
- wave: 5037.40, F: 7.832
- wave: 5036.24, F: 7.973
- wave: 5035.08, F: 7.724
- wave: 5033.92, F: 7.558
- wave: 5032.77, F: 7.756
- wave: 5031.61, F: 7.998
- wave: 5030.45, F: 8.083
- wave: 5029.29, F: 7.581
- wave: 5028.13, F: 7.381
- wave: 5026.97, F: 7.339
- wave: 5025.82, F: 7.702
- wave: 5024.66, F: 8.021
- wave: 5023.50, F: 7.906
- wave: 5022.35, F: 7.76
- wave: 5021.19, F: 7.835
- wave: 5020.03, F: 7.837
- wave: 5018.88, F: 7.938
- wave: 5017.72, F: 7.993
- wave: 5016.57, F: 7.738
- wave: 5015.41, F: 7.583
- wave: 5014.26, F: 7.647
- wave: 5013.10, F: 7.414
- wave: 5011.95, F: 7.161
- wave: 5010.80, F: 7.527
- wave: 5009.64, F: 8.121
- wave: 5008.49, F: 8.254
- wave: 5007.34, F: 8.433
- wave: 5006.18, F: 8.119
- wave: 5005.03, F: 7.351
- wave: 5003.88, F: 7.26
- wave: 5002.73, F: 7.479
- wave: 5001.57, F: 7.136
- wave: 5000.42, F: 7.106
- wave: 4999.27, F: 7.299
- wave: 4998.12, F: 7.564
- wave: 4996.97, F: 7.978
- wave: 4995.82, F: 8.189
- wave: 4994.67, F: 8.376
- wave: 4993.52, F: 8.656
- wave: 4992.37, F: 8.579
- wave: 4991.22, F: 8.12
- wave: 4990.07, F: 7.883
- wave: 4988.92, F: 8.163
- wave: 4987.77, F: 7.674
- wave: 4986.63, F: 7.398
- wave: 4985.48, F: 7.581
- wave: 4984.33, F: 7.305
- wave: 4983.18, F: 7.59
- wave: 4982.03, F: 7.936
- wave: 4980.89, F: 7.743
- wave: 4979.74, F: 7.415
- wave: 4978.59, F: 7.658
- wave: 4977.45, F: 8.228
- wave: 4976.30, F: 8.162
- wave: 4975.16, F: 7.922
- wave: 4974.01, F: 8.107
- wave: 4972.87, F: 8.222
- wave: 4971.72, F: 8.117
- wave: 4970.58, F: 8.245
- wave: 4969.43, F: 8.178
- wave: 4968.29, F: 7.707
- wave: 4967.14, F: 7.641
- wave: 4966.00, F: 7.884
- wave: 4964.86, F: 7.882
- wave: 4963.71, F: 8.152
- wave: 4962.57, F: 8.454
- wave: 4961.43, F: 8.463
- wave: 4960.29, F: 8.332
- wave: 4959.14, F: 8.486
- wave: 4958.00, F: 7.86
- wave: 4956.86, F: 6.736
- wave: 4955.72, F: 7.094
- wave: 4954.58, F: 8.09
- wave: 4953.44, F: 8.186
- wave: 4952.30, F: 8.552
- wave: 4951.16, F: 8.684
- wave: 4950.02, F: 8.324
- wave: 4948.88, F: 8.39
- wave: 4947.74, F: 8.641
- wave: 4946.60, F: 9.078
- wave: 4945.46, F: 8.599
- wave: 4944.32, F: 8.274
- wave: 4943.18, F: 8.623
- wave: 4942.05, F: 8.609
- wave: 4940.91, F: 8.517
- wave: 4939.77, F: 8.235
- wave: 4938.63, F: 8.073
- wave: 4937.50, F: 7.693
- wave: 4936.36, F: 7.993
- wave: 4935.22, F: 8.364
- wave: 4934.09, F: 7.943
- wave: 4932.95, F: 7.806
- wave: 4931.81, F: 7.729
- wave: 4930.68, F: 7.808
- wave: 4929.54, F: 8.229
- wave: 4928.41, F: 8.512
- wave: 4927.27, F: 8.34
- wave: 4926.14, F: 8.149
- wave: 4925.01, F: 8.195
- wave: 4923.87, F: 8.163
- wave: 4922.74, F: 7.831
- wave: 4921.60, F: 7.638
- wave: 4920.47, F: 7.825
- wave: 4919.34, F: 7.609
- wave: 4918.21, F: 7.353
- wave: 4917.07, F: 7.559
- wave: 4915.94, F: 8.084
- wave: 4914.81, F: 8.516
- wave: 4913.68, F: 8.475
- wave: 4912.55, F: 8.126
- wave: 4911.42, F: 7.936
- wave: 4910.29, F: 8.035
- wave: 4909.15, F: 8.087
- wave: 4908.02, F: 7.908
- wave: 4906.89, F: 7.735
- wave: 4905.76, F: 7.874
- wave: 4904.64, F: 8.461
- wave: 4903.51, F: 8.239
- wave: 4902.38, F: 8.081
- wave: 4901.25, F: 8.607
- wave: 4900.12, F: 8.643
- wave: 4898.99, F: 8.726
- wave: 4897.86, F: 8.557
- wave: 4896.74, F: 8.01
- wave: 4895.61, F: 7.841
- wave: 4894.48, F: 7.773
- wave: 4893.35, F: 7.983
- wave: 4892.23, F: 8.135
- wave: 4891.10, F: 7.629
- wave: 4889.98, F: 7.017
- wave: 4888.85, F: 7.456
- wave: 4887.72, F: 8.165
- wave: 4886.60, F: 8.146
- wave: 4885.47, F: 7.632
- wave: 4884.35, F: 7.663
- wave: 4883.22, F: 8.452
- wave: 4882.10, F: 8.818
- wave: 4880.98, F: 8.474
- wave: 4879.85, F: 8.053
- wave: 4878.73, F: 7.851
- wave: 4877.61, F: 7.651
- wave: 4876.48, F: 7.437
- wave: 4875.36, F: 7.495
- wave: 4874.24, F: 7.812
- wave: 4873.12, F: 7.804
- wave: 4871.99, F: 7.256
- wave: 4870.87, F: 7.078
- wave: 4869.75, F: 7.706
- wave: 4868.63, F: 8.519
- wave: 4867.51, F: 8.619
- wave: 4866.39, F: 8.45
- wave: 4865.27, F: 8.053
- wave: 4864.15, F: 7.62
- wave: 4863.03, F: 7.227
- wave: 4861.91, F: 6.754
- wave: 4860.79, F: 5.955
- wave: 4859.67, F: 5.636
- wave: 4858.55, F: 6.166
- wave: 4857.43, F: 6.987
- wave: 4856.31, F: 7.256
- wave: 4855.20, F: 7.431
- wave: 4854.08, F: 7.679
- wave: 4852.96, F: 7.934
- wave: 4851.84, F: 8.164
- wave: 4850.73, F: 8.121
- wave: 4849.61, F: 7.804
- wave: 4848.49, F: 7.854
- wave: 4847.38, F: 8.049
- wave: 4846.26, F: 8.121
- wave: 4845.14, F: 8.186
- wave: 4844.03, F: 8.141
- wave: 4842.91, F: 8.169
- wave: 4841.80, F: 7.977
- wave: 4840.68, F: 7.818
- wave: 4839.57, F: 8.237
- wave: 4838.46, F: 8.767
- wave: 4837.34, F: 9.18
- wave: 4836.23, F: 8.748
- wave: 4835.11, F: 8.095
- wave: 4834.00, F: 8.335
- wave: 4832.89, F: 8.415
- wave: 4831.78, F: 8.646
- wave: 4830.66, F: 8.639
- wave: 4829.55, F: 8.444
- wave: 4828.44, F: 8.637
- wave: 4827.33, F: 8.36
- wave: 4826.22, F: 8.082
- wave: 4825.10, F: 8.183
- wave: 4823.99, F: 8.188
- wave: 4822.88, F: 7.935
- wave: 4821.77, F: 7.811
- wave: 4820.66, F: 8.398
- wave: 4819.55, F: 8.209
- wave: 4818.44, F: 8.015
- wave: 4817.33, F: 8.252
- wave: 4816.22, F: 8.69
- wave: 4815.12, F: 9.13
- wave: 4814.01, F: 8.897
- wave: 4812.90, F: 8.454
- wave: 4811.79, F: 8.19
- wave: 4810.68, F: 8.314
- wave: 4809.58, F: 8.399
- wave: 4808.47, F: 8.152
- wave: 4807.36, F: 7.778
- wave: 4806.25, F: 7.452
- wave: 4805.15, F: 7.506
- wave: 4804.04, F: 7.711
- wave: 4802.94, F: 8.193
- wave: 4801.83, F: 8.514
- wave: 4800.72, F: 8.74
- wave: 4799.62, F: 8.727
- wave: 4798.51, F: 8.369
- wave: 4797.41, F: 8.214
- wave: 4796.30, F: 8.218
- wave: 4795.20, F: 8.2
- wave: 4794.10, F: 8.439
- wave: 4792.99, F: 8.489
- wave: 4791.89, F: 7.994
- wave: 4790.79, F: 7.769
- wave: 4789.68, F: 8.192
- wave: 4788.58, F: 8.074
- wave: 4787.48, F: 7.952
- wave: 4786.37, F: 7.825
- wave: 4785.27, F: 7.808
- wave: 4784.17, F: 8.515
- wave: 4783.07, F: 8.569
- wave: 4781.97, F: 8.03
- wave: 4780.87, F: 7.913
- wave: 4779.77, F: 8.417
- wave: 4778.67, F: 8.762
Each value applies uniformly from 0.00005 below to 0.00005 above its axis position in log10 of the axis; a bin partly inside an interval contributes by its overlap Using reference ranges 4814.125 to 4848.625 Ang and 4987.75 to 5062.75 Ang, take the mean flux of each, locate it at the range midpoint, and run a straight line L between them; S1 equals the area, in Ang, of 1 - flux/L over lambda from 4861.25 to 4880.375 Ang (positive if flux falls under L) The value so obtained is 1.2 Ang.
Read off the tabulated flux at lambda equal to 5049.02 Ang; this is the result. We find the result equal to 7.238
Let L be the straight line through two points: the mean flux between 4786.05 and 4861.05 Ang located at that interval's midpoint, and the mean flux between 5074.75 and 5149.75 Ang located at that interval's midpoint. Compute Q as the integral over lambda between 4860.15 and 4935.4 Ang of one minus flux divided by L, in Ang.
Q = 0.8 Ang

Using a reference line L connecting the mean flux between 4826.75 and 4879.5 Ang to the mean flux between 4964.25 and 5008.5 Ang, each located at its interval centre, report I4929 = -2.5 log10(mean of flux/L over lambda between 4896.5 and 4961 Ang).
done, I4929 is -0.04 mag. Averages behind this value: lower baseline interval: 7.86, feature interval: 8.15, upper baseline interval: 7.85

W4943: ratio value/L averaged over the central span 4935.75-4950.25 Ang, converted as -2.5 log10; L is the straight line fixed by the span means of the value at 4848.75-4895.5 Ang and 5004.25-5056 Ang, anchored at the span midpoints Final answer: -0.091 mag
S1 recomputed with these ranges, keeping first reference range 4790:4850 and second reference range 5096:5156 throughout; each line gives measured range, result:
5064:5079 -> 0.5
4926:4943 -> -0.1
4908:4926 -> 0.3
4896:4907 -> -0.2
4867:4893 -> 1.0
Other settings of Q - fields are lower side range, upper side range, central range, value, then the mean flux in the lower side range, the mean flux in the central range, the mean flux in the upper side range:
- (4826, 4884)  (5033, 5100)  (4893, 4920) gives -0.77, 7.9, 8.09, 7.76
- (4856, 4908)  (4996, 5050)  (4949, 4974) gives -1.05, 7.78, 8.07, 7.72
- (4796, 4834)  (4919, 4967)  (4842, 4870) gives 2.09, 8.29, 7.63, 8.14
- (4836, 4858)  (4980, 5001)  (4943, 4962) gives -0.88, 8.02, 8.25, 7.84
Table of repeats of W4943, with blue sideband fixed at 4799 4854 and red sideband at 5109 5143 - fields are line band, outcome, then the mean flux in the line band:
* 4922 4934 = 0.01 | 8.06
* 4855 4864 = 0.22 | 6.69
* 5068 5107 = 0.02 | 7.75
